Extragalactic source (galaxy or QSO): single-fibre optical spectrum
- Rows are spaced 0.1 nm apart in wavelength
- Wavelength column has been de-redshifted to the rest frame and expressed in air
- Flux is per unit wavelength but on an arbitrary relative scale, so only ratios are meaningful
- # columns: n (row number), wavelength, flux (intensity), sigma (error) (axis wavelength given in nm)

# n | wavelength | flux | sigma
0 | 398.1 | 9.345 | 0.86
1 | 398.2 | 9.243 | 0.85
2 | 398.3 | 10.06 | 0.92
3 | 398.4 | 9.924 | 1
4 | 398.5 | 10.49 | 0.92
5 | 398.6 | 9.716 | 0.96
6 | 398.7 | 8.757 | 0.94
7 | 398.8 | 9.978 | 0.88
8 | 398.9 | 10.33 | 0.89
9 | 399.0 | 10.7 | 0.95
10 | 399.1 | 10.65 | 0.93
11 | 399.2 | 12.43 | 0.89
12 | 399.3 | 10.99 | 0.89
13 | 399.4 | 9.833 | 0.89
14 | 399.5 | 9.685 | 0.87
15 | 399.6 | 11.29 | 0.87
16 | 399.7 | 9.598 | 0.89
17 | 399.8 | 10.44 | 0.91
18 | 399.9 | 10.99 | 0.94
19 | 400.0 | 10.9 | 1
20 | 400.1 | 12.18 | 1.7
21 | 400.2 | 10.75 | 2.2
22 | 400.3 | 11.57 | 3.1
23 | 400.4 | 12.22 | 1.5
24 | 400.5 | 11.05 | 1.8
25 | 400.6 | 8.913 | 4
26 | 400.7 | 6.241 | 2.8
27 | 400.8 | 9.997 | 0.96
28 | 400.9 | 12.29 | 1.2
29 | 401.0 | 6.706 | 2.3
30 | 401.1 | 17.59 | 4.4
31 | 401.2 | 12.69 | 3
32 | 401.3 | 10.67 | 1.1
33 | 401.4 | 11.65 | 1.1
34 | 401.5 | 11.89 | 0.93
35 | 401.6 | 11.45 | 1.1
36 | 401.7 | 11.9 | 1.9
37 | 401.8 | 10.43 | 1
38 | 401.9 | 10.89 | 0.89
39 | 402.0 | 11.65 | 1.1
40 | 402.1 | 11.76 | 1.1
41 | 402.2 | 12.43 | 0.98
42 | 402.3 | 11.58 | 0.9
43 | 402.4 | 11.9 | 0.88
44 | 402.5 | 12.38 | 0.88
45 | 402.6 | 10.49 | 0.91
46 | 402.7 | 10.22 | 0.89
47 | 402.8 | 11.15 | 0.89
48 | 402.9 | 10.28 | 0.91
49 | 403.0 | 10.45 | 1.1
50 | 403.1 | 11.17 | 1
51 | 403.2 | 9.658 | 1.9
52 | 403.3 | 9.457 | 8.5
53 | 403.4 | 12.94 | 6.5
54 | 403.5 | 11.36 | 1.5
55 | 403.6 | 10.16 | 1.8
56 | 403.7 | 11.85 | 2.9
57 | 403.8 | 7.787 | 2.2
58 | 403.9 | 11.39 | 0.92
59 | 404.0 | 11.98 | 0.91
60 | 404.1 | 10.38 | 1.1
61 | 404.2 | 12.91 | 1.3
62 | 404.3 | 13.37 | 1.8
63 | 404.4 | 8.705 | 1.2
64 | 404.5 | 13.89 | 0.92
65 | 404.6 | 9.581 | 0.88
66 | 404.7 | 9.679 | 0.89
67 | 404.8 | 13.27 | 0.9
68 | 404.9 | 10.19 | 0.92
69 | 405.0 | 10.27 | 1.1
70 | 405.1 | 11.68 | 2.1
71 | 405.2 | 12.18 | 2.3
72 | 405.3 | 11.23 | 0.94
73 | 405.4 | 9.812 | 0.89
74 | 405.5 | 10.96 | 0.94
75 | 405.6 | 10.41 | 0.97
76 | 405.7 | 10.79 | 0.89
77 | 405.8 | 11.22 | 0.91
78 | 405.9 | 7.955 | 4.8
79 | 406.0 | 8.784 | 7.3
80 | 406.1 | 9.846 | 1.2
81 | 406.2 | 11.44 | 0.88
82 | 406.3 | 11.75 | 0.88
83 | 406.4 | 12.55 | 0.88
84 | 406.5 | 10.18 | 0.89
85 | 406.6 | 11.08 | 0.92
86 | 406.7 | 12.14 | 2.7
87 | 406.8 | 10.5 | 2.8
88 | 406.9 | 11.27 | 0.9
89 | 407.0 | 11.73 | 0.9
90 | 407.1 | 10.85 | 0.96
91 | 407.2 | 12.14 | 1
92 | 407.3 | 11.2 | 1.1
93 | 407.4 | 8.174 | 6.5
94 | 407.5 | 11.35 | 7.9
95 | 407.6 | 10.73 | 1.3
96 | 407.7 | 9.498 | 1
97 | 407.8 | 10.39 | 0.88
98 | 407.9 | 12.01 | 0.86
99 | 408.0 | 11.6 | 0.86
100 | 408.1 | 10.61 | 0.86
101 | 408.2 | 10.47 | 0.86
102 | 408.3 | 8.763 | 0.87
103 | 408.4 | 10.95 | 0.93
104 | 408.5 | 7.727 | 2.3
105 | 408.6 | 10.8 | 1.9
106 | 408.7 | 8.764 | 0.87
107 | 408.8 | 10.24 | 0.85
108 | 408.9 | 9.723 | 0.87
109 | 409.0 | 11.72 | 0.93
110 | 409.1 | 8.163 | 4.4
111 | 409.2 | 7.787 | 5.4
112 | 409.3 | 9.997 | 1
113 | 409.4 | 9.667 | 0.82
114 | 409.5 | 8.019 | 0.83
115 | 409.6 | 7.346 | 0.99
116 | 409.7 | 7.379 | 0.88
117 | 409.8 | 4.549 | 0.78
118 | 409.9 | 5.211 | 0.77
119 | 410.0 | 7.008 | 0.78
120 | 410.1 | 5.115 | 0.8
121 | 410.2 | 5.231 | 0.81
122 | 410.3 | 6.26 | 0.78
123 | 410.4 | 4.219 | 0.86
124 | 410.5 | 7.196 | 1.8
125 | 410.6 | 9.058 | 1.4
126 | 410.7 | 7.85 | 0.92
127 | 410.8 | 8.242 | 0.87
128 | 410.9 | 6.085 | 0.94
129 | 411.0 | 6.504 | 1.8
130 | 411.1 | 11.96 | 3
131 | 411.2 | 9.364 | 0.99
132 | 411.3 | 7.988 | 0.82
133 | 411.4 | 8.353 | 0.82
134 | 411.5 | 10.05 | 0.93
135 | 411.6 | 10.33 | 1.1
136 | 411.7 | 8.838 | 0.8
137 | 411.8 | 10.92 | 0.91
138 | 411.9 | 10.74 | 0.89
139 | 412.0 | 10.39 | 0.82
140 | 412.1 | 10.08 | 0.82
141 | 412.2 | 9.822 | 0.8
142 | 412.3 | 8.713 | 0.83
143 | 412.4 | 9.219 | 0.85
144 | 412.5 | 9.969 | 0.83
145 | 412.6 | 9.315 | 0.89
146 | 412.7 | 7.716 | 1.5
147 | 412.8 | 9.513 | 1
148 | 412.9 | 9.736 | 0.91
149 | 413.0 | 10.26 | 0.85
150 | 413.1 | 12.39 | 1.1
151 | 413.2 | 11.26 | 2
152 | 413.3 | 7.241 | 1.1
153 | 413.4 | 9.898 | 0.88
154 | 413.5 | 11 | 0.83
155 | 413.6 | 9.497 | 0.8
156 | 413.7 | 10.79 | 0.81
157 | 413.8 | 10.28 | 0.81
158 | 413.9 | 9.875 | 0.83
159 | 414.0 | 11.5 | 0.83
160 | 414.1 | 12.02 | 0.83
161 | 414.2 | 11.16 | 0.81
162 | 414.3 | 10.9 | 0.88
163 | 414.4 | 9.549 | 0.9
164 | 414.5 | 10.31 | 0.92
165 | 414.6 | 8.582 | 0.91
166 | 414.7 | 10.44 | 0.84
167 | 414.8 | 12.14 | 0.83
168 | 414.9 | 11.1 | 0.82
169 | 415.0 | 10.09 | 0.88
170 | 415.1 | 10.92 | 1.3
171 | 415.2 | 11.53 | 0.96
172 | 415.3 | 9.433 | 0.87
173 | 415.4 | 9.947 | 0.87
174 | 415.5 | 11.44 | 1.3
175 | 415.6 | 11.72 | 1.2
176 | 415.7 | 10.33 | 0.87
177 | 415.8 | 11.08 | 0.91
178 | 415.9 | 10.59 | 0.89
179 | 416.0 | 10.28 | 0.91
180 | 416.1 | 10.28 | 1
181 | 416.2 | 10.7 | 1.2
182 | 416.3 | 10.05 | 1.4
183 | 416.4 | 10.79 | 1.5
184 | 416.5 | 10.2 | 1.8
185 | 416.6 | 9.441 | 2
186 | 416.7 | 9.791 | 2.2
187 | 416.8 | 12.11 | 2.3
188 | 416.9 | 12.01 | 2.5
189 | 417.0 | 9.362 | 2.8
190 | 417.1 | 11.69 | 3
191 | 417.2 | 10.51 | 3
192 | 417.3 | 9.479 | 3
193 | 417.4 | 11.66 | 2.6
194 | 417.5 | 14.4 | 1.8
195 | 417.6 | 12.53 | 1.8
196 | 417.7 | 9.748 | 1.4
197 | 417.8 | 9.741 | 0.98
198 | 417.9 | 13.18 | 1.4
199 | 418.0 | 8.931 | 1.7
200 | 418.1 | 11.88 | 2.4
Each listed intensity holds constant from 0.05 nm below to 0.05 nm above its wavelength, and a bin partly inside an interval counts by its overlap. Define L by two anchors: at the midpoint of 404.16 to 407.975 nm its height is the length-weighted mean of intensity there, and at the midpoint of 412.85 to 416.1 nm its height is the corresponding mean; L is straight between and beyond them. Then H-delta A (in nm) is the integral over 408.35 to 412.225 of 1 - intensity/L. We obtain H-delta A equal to 0.83 nm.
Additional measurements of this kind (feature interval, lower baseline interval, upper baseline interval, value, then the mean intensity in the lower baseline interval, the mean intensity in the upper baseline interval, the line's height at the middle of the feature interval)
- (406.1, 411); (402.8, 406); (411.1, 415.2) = 0.59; 10.8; 10.1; 10.5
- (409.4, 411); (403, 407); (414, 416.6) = 0.61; 10.9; 10.6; 10.8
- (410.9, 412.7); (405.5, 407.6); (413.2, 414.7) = 0.17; 10.8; 10.2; 10.4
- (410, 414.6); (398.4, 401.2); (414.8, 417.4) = 0.61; 10.6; 10.6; 10.6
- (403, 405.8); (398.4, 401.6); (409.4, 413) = -0.35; 10.7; 8.28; 9.78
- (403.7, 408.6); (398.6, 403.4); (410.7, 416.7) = -0.11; 10.9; 10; 10.6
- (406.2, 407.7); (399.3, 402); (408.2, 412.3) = -0.28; 10.9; 8.49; 9.33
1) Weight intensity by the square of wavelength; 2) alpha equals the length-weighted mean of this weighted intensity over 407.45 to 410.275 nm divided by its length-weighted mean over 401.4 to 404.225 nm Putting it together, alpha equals 0.83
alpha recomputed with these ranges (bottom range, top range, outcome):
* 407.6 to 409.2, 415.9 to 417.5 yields 1.11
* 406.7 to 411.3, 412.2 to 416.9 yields 1.18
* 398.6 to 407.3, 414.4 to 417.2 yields 1.03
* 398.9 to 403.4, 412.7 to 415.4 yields 1.01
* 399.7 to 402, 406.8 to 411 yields 0.84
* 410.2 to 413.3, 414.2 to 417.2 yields 1.20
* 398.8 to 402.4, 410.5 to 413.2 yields 0.90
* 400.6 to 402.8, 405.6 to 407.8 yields 0.98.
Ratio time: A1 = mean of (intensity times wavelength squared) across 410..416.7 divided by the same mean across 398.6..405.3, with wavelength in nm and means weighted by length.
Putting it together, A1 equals 0.93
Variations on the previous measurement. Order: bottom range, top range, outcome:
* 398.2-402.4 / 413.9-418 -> 1.07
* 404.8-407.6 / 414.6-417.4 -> 1.03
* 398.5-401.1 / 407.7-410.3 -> 0.87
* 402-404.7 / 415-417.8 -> 1.03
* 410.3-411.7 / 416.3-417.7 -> 1.38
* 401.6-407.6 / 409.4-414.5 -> 0.84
